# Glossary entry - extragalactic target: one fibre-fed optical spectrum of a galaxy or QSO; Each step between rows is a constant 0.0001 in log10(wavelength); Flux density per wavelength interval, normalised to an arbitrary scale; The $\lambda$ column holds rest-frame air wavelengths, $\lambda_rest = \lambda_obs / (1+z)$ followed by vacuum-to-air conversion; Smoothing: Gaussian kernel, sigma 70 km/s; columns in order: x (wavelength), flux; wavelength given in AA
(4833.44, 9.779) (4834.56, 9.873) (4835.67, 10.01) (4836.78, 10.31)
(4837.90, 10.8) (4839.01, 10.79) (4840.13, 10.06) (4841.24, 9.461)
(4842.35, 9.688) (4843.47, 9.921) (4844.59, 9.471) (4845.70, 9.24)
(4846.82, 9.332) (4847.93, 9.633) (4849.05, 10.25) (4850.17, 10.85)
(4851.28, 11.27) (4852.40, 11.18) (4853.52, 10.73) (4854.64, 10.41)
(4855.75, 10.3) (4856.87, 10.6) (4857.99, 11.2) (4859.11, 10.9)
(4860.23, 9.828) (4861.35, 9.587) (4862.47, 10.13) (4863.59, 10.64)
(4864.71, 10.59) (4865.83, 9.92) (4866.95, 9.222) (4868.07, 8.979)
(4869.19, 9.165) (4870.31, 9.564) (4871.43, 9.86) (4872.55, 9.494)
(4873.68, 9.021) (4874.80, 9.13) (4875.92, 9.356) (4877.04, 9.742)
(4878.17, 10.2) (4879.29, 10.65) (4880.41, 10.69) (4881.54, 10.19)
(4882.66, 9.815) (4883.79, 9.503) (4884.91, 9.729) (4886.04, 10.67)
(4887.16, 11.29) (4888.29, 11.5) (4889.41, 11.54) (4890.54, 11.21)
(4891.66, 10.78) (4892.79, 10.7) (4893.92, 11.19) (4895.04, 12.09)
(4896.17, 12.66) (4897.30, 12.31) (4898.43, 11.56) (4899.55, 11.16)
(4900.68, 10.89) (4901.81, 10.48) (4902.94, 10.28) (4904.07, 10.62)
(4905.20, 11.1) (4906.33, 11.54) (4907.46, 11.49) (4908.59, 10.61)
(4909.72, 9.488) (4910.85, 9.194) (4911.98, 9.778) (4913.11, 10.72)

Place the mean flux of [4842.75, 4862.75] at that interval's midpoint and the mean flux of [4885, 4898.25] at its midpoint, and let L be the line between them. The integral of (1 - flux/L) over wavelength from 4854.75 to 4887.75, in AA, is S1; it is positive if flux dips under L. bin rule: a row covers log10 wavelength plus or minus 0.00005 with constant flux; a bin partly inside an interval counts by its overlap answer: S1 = 2.4 AA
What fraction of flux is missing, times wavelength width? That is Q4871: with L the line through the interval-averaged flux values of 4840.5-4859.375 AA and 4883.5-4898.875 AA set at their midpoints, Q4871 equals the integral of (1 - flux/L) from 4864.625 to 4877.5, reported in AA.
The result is 1.54 AA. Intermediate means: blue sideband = 10.3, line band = 9.47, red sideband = 11.2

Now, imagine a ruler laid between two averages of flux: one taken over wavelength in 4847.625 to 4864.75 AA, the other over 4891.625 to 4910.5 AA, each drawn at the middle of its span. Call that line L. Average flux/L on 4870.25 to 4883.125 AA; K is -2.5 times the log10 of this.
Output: 0.10 mag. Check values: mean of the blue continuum 10.5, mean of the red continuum 11.1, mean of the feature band 9.82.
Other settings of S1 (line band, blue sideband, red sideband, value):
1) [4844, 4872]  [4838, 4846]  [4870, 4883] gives -0.7 AA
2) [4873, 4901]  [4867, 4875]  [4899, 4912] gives -2.2 AA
